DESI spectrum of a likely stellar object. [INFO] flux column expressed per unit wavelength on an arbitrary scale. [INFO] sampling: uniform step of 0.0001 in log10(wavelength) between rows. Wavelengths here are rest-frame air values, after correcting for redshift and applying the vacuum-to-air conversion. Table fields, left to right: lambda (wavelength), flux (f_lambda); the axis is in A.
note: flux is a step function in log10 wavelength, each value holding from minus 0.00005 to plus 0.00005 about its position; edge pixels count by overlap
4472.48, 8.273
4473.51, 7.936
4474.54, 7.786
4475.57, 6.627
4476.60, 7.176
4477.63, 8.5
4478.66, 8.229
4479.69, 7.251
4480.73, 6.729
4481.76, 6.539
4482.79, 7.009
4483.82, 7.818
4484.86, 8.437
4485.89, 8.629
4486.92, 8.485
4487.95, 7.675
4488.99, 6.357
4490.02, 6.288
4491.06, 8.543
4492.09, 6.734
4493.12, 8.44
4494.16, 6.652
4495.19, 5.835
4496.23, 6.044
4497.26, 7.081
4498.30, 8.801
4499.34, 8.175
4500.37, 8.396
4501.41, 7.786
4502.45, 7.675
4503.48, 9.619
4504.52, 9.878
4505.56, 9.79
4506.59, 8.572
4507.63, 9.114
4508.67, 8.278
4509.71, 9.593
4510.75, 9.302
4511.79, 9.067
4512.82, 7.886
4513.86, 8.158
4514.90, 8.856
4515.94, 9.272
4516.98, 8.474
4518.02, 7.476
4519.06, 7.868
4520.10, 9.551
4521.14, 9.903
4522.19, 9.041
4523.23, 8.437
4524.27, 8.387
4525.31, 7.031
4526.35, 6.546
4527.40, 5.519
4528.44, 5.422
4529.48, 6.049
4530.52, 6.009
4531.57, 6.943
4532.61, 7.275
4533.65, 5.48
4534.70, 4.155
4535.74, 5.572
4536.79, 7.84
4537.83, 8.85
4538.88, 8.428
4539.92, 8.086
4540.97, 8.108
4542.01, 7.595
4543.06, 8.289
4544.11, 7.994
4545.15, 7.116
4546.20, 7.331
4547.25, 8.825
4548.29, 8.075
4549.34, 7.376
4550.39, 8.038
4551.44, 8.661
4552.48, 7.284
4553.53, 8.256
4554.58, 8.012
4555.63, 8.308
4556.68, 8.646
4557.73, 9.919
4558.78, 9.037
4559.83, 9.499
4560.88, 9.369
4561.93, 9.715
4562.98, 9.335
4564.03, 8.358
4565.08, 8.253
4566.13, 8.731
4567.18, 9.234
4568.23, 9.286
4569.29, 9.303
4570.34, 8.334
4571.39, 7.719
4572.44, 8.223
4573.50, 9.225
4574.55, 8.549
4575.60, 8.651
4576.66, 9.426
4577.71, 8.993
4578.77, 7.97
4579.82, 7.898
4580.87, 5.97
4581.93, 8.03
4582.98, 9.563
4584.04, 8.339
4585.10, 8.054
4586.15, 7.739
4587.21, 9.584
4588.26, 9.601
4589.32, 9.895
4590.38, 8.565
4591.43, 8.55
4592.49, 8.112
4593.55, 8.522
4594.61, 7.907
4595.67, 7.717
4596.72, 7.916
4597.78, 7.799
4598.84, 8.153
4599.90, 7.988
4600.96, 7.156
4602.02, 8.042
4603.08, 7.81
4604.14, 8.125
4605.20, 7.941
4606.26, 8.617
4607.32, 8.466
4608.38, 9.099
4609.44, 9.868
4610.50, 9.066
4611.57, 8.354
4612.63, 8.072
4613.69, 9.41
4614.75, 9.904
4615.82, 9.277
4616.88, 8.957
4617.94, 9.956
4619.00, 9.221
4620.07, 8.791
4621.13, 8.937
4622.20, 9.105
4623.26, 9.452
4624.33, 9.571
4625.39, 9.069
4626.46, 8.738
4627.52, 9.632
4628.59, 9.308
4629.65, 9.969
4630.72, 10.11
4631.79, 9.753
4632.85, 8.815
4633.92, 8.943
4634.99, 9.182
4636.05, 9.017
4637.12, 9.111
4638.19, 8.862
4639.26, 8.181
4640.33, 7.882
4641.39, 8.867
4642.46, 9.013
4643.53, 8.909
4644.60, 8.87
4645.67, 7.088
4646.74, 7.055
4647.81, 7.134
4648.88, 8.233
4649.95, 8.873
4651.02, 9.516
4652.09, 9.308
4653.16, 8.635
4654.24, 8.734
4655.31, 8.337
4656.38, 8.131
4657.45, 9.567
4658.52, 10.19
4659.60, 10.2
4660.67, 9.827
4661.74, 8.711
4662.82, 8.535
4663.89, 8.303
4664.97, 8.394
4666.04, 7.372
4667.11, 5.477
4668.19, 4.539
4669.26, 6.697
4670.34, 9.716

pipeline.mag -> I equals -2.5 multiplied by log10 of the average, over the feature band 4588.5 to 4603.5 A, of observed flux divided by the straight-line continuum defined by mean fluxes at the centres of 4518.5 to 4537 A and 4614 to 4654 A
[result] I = 0.01 mag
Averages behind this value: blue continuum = 7.04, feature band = 8.18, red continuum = 8.95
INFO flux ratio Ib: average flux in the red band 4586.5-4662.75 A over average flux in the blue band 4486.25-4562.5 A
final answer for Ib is 1.11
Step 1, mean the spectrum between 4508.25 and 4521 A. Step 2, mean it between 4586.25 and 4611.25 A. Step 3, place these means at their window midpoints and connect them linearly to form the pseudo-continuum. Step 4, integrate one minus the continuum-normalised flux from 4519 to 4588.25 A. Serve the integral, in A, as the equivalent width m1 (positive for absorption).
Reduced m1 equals 3.9 A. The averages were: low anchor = 8.69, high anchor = 8.44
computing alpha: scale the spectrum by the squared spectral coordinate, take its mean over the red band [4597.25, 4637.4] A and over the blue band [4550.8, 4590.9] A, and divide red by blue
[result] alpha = 1.0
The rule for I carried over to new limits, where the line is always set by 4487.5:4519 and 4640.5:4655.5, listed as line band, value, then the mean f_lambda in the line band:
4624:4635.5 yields -0.116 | 9.37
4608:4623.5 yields -0.096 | 9.16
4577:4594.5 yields -0.018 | 8.46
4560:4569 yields -0.099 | 9.06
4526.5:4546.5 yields 0.182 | 6.94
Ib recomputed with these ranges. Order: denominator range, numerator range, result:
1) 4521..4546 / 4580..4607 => 1.14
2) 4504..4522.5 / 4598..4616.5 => 0.96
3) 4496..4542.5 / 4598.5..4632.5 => 1.13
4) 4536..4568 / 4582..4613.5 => 1.00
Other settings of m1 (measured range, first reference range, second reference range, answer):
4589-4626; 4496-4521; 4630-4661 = 0.45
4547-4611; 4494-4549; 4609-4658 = -0.80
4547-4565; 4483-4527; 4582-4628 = -0.37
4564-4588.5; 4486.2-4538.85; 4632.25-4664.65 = -0.93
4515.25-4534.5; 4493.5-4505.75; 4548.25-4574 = 1.83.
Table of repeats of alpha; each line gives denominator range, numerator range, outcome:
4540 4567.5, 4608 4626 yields 1.12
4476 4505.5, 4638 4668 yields 1.18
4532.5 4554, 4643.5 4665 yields 1.21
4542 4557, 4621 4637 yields 1.21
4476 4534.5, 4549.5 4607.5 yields 1.12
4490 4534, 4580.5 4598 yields 1.09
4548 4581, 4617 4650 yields 1.07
